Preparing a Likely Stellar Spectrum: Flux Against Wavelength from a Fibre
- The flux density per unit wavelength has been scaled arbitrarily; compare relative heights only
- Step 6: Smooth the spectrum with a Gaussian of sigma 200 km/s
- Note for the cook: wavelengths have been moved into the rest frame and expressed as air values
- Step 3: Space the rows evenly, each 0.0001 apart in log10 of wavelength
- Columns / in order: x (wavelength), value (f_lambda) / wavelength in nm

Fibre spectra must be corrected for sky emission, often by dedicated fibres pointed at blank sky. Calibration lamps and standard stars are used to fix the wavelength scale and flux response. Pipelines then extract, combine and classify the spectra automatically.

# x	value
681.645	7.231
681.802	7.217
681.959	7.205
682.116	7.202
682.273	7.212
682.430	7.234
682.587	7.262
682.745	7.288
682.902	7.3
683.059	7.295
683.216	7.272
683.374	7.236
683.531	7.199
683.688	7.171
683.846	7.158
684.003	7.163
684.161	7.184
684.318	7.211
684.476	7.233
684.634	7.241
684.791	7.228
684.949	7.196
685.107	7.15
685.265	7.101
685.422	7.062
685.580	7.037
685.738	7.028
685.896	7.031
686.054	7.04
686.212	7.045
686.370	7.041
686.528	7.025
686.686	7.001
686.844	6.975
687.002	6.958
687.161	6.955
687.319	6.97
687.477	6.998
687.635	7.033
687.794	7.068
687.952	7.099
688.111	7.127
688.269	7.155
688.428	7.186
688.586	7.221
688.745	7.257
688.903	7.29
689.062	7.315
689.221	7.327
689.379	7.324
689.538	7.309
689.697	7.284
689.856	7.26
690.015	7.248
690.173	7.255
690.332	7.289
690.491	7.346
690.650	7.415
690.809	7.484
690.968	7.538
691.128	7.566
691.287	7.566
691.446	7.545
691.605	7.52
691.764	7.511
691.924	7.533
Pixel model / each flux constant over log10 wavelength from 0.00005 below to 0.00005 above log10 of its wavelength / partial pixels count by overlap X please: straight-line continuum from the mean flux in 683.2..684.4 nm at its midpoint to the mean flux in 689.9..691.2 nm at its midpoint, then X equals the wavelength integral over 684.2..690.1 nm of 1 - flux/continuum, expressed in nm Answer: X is 0.12 nm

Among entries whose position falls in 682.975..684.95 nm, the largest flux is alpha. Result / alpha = 7.295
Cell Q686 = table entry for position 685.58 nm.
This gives 7.037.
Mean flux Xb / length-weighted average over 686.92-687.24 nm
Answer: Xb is 6.95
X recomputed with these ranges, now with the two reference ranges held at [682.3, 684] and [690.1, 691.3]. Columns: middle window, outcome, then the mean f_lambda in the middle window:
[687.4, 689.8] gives 0.06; 7.2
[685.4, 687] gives 0.06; 7.02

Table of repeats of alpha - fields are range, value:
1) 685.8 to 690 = 7.327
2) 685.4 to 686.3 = 7.062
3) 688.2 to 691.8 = 7.566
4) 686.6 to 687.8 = 7.068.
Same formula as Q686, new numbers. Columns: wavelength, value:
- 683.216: 7.272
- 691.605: 7.52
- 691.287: 7.566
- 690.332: 7.289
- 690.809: 7.484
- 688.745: 7.257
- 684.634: 7.241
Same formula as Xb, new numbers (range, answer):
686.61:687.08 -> 6.98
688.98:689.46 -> 7.32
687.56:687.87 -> 7.04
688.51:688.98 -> 7.26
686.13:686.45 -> 7.04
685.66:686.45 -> 7.04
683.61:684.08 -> 7.16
